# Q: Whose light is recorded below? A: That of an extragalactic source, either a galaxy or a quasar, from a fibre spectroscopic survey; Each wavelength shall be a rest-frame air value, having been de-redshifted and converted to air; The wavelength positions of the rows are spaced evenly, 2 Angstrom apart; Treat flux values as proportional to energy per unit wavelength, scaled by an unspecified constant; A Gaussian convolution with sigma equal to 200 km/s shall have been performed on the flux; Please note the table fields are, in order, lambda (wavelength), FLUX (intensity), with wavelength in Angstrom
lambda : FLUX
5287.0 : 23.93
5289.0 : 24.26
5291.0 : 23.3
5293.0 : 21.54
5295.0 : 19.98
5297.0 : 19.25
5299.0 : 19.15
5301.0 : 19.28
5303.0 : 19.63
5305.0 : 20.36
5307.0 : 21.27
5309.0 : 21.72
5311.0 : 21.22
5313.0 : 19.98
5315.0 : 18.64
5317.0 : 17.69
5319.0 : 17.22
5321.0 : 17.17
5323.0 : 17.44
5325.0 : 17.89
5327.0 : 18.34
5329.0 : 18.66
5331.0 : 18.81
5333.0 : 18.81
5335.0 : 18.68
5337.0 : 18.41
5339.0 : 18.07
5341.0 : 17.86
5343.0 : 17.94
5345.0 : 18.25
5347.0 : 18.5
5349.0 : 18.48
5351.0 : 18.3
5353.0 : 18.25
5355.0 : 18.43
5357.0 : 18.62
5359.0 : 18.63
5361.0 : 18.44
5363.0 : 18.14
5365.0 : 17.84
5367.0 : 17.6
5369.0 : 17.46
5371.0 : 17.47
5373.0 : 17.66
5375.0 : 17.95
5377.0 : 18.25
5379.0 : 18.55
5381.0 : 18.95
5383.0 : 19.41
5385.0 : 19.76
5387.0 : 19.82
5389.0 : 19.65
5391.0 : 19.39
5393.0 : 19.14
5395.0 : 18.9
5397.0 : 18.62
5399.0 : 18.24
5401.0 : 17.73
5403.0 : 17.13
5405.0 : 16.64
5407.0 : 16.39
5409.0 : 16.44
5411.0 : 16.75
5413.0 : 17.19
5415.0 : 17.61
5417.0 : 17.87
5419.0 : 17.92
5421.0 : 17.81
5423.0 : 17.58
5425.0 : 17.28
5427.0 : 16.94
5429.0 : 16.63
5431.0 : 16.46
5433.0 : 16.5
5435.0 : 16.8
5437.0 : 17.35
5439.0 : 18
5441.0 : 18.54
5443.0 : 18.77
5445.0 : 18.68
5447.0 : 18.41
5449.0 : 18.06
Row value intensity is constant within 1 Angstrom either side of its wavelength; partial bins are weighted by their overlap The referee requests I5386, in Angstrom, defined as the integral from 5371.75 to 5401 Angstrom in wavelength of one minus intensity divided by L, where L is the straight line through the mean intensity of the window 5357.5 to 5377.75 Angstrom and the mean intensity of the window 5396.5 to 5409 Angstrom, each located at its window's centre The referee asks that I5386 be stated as -2.00 Angstrom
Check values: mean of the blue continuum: 18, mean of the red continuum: 17.3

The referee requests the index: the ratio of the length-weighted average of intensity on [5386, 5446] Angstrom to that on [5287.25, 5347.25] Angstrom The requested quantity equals 0.9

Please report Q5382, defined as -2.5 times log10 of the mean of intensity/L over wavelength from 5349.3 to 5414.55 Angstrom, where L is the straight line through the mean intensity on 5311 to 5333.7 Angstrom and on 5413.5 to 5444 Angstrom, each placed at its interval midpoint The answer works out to -0.02 mag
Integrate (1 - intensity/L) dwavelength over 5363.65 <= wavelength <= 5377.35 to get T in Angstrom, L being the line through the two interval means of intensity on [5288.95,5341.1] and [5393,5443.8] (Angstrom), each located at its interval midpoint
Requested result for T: 0.46 Angstrom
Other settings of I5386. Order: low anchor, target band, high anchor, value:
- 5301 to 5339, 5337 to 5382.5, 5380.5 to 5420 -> 1.0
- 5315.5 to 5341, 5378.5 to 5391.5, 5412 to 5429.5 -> -1.2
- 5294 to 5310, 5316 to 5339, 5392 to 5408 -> 1.6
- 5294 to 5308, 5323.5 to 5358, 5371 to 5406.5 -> 1.6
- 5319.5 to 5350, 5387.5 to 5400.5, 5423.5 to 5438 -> -1.2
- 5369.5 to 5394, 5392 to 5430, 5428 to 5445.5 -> 1.2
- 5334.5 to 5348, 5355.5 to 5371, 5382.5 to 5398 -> 0.5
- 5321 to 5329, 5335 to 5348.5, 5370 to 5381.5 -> -0.2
